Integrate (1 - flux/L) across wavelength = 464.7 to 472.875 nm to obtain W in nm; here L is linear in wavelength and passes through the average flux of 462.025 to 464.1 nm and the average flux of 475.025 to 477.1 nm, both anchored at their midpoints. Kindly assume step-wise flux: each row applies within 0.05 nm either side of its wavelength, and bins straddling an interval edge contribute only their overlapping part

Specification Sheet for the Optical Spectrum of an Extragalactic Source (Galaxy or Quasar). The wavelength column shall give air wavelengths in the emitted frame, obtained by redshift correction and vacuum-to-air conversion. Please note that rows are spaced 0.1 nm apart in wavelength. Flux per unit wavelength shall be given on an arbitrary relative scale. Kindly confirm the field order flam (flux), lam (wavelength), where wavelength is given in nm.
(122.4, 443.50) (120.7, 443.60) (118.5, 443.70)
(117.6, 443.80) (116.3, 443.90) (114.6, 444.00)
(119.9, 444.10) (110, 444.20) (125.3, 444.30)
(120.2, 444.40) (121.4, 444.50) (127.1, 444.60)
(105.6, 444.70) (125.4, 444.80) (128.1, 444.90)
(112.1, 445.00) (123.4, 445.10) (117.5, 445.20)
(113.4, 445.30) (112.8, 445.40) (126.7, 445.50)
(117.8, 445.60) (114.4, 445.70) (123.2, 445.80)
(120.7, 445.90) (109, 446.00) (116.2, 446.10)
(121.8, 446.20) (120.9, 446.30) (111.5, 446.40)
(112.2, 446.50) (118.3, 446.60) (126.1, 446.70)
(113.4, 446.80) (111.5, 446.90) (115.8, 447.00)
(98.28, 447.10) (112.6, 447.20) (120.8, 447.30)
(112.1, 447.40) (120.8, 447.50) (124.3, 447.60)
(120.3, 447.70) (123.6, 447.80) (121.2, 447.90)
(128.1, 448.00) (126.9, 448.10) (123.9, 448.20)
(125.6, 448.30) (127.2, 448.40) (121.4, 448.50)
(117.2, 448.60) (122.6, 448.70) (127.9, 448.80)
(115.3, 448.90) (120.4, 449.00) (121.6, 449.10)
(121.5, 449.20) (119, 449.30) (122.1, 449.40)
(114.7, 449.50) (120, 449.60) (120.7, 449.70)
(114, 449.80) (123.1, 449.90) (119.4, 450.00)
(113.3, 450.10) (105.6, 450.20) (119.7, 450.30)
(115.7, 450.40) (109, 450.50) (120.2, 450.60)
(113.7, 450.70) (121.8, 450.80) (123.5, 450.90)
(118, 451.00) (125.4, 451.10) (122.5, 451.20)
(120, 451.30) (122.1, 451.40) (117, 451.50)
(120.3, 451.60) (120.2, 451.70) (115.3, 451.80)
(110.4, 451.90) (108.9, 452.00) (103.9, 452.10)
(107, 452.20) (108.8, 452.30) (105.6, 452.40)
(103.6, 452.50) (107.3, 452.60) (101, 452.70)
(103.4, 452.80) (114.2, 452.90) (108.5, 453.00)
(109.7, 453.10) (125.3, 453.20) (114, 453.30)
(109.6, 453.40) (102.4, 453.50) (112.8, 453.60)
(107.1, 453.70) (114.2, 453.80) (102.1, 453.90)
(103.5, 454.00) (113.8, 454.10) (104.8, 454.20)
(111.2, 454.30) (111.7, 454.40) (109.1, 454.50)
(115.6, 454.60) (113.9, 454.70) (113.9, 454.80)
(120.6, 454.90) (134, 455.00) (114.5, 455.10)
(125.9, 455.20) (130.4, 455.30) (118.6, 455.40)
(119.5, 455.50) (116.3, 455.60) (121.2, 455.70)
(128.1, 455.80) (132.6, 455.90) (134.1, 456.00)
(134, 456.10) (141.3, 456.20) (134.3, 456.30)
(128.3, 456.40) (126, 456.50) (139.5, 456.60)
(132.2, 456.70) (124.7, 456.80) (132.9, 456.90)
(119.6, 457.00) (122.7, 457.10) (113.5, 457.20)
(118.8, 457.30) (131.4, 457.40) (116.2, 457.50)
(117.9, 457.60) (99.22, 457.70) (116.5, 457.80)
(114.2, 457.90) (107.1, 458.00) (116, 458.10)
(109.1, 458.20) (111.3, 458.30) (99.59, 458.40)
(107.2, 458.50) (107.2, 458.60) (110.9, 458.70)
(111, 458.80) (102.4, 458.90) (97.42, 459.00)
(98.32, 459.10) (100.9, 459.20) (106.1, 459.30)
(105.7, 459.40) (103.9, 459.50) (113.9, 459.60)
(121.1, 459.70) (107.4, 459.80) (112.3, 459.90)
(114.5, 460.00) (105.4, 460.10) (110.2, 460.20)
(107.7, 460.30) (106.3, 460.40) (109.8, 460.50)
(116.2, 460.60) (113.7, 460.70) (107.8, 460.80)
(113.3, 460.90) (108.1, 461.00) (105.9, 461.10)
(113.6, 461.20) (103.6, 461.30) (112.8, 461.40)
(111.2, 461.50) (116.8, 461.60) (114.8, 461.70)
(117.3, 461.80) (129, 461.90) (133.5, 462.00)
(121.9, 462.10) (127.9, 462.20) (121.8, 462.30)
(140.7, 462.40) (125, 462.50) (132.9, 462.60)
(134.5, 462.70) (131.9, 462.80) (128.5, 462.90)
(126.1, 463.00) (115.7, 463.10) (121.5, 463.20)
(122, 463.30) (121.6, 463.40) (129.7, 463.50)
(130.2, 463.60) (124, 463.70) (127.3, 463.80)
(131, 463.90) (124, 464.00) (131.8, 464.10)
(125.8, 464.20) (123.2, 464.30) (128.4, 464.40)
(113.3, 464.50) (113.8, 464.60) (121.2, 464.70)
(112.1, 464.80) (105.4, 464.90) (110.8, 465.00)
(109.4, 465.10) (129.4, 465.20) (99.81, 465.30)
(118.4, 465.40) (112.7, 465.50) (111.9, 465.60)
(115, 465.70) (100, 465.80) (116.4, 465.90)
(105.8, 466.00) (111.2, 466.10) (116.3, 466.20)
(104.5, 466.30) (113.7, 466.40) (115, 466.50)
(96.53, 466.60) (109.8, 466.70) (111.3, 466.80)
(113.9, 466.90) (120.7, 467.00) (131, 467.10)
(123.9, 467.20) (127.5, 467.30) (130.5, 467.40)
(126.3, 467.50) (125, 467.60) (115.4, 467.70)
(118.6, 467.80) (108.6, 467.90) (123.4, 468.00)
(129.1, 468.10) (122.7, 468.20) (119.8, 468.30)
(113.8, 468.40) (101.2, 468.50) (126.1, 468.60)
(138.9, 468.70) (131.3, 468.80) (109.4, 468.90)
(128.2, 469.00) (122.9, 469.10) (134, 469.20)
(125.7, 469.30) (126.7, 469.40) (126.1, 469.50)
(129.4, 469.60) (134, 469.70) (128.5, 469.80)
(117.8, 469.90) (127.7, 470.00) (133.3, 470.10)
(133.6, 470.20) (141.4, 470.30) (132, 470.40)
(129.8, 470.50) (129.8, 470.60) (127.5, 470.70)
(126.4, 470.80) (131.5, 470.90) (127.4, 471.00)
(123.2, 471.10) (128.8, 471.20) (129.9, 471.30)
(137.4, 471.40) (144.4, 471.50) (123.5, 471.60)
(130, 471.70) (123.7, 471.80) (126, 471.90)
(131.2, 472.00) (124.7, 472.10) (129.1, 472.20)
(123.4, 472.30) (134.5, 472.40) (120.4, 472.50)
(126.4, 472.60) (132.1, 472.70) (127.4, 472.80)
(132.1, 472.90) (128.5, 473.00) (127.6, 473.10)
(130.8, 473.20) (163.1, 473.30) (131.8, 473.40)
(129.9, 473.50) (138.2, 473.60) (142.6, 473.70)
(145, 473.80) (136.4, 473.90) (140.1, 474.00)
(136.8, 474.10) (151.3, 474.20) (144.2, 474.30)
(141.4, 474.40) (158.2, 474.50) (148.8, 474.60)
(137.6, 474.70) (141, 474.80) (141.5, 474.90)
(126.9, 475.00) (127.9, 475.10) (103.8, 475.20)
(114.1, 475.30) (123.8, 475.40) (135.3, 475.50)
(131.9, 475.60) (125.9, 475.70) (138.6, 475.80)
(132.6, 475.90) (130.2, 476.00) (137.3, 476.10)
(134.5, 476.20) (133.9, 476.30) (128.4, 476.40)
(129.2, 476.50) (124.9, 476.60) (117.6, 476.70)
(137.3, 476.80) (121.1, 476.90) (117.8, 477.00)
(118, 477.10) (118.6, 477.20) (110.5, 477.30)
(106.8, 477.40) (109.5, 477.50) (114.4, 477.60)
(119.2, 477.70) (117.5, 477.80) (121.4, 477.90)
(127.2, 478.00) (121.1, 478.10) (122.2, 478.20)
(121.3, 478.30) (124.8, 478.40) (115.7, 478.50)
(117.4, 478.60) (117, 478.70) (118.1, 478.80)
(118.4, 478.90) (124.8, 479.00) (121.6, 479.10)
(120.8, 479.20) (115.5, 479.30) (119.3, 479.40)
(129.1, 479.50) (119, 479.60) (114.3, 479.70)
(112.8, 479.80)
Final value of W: 0.30 nm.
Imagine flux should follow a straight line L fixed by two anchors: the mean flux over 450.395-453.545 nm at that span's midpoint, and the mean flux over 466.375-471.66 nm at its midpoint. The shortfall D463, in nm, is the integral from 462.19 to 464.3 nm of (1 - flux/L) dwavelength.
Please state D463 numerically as -0.11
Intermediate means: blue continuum 113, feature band 127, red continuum 125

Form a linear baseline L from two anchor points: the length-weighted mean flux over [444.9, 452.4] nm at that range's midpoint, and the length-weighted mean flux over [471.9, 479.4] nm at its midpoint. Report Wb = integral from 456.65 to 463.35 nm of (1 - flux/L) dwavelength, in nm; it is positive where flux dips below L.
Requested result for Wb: 0.38 nm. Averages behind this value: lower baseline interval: 118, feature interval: 115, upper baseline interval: 128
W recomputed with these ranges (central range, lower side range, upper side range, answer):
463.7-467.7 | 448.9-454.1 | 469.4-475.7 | 0.29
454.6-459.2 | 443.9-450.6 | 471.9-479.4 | 0.11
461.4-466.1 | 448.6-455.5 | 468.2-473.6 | 0.10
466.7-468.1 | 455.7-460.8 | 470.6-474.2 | 0.06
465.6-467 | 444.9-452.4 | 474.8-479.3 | 0.13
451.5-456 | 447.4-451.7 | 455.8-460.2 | 0.17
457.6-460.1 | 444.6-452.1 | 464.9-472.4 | 0.25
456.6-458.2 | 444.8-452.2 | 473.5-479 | 0.03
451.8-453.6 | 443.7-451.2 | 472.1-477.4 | 0.18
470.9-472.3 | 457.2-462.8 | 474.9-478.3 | -0.10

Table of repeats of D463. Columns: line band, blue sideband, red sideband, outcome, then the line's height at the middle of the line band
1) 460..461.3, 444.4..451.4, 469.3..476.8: 0.16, 125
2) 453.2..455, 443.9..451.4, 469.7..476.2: 0.16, 122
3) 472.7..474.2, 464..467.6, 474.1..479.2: -0.16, 123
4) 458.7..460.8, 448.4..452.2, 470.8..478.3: 0.24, 123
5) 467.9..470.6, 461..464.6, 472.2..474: 0.07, 130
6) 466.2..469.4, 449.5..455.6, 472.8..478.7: 0.11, 124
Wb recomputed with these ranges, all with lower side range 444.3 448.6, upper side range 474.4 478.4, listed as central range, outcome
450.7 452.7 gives 0.097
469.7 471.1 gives -0.052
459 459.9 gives 0.113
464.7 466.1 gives 0.137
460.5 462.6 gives 0.083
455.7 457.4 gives -0.102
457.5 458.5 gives 0.095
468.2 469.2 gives 0.021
